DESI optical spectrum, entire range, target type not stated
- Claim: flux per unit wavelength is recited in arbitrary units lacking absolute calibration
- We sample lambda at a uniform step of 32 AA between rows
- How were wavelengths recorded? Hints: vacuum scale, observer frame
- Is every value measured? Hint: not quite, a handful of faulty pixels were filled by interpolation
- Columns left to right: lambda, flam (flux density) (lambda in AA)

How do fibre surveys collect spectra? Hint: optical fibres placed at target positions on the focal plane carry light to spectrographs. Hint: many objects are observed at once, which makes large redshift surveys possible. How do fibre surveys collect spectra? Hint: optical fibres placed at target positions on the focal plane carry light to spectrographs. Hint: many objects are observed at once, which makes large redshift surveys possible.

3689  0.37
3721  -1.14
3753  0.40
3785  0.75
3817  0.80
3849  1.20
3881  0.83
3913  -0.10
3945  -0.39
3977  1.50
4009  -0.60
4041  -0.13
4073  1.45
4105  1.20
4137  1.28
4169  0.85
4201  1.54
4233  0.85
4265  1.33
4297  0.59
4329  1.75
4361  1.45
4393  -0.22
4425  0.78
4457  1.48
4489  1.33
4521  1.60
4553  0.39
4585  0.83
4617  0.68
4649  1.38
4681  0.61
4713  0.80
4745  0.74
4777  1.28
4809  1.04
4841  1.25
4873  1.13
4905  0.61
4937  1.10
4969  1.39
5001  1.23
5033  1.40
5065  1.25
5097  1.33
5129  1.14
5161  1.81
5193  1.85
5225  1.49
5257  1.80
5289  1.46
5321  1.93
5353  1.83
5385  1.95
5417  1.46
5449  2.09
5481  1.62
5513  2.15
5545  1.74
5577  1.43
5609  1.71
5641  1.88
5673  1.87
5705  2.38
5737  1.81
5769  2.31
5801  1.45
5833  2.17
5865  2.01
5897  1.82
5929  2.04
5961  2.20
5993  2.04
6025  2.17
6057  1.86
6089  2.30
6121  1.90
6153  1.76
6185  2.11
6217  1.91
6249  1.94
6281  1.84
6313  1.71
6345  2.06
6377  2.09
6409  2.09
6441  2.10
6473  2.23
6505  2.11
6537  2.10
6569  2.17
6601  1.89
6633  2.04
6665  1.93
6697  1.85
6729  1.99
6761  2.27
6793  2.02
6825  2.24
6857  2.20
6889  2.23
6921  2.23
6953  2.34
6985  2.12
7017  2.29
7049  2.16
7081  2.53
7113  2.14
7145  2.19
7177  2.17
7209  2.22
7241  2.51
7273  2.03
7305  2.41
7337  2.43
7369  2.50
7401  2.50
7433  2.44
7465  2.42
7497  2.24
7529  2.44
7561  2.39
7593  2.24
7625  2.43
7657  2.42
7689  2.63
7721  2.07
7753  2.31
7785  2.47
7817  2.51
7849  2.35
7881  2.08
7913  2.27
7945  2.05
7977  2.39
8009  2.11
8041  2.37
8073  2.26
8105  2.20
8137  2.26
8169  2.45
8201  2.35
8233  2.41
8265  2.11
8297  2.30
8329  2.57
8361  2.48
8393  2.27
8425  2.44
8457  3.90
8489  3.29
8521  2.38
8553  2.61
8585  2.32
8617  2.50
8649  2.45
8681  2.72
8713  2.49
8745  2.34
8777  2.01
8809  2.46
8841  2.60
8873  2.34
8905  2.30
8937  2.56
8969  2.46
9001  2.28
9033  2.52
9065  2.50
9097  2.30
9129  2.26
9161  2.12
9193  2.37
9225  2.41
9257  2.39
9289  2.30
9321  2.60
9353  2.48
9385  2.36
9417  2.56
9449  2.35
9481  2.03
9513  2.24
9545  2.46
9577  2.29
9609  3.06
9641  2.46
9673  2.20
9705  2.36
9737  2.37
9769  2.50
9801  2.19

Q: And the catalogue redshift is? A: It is 0.289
